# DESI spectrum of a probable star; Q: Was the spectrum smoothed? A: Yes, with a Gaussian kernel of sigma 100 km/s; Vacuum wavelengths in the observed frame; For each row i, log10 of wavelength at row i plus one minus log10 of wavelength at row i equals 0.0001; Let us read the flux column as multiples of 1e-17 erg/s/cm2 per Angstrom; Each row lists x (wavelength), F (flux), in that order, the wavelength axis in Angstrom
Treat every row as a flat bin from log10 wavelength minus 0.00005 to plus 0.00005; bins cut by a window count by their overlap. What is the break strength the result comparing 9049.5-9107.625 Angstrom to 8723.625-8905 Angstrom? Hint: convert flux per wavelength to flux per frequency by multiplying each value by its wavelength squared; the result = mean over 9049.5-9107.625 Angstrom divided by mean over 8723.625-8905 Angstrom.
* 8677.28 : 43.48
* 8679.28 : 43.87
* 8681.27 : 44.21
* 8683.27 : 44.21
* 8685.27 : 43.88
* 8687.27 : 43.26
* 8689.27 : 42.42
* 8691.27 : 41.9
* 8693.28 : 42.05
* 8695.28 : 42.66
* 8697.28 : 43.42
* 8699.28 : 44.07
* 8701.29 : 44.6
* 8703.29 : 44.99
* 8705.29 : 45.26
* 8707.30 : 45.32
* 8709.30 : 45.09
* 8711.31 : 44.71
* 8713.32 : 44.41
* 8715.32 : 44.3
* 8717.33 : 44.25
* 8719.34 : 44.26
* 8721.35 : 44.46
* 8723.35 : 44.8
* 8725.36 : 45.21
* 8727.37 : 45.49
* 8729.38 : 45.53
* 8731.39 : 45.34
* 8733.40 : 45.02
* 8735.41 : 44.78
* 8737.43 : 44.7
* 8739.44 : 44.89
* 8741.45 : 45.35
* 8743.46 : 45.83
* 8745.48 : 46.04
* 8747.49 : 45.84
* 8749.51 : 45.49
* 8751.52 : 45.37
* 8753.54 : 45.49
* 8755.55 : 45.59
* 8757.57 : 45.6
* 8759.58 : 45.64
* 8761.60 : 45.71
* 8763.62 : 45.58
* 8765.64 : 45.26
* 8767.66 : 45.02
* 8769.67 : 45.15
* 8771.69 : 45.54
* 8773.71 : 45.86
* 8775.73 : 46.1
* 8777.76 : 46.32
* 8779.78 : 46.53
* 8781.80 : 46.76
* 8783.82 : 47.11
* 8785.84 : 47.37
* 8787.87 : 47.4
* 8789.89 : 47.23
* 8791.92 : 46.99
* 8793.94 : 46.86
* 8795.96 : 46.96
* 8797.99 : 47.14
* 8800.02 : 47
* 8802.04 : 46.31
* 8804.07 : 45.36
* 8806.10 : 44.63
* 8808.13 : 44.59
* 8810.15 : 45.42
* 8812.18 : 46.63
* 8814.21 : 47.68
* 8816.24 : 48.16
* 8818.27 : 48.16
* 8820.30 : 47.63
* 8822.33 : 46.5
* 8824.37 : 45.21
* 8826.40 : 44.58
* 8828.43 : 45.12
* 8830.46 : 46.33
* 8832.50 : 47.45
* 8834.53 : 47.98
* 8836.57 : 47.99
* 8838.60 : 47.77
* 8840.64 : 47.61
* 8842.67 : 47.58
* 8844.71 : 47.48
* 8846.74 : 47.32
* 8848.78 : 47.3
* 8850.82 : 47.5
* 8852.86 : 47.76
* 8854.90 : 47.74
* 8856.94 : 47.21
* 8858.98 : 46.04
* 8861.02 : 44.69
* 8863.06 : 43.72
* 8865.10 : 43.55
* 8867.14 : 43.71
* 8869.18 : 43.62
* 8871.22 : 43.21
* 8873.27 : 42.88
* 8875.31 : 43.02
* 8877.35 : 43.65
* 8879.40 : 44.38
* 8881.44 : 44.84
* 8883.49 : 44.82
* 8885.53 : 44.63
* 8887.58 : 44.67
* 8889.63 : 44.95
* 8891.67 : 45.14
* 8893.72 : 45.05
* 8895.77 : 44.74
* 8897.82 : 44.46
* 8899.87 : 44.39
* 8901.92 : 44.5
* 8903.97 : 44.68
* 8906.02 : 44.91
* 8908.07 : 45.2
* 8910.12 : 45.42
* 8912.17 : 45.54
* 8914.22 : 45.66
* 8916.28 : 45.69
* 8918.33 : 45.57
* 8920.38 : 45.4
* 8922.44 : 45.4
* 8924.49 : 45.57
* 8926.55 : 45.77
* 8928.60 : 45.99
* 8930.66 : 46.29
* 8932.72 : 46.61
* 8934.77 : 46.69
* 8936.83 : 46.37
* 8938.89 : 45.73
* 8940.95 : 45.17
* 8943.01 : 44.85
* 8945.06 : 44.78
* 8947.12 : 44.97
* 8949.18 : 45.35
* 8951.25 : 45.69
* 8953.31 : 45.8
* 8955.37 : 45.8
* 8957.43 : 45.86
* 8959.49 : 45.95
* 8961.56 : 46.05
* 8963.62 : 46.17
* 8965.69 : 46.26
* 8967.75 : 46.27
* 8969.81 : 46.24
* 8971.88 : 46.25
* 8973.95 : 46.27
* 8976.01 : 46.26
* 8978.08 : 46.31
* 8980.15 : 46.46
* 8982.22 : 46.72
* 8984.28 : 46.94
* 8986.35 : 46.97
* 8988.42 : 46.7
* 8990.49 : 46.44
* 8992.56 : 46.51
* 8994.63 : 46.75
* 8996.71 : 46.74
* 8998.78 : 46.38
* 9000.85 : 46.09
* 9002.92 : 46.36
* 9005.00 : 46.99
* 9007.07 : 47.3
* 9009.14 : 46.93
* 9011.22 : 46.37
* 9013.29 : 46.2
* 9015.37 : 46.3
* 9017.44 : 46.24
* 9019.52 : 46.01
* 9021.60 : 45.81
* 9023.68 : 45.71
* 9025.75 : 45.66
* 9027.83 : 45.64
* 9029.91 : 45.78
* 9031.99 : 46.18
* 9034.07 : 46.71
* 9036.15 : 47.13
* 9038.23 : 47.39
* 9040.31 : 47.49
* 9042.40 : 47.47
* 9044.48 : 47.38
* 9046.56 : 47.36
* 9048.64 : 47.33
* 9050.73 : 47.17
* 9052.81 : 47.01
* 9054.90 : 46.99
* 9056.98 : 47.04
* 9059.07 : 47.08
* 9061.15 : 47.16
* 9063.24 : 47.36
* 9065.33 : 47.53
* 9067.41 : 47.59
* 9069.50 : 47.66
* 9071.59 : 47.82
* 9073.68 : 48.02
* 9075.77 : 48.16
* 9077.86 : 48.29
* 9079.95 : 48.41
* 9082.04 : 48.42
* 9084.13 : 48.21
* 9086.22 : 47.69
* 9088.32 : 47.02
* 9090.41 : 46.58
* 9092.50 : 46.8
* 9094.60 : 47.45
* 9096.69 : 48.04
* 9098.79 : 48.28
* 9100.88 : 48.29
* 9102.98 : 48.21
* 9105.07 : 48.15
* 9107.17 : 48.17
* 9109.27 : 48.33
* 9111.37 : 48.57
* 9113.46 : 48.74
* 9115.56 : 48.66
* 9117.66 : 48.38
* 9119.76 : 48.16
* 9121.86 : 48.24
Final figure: 1.1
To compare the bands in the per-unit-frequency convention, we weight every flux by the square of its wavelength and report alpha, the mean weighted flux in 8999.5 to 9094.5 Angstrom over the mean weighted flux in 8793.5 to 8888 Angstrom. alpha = 1.1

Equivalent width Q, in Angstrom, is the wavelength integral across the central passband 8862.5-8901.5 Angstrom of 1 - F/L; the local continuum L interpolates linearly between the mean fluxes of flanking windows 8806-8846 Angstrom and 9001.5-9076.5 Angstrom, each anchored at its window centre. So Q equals 2.18 Angstrom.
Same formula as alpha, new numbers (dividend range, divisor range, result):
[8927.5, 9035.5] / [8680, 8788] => 1.08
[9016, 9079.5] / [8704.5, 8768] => 1.12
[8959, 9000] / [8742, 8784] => 1.07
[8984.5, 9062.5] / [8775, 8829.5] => 1.05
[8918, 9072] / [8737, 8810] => 1.06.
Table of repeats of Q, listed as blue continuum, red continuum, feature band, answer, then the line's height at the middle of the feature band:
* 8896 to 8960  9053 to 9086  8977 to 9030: 0.3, 46.7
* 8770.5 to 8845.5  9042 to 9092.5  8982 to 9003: 0.3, 47.3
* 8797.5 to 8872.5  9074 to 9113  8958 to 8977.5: 0.4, 47.2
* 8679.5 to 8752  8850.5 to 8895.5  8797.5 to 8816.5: -0.6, 44.7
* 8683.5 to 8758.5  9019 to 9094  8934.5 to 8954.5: 0.3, 46.3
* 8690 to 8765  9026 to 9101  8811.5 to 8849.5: -1.2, 45.6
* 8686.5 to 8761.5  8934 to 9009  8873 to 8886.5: 0.5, 45.6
